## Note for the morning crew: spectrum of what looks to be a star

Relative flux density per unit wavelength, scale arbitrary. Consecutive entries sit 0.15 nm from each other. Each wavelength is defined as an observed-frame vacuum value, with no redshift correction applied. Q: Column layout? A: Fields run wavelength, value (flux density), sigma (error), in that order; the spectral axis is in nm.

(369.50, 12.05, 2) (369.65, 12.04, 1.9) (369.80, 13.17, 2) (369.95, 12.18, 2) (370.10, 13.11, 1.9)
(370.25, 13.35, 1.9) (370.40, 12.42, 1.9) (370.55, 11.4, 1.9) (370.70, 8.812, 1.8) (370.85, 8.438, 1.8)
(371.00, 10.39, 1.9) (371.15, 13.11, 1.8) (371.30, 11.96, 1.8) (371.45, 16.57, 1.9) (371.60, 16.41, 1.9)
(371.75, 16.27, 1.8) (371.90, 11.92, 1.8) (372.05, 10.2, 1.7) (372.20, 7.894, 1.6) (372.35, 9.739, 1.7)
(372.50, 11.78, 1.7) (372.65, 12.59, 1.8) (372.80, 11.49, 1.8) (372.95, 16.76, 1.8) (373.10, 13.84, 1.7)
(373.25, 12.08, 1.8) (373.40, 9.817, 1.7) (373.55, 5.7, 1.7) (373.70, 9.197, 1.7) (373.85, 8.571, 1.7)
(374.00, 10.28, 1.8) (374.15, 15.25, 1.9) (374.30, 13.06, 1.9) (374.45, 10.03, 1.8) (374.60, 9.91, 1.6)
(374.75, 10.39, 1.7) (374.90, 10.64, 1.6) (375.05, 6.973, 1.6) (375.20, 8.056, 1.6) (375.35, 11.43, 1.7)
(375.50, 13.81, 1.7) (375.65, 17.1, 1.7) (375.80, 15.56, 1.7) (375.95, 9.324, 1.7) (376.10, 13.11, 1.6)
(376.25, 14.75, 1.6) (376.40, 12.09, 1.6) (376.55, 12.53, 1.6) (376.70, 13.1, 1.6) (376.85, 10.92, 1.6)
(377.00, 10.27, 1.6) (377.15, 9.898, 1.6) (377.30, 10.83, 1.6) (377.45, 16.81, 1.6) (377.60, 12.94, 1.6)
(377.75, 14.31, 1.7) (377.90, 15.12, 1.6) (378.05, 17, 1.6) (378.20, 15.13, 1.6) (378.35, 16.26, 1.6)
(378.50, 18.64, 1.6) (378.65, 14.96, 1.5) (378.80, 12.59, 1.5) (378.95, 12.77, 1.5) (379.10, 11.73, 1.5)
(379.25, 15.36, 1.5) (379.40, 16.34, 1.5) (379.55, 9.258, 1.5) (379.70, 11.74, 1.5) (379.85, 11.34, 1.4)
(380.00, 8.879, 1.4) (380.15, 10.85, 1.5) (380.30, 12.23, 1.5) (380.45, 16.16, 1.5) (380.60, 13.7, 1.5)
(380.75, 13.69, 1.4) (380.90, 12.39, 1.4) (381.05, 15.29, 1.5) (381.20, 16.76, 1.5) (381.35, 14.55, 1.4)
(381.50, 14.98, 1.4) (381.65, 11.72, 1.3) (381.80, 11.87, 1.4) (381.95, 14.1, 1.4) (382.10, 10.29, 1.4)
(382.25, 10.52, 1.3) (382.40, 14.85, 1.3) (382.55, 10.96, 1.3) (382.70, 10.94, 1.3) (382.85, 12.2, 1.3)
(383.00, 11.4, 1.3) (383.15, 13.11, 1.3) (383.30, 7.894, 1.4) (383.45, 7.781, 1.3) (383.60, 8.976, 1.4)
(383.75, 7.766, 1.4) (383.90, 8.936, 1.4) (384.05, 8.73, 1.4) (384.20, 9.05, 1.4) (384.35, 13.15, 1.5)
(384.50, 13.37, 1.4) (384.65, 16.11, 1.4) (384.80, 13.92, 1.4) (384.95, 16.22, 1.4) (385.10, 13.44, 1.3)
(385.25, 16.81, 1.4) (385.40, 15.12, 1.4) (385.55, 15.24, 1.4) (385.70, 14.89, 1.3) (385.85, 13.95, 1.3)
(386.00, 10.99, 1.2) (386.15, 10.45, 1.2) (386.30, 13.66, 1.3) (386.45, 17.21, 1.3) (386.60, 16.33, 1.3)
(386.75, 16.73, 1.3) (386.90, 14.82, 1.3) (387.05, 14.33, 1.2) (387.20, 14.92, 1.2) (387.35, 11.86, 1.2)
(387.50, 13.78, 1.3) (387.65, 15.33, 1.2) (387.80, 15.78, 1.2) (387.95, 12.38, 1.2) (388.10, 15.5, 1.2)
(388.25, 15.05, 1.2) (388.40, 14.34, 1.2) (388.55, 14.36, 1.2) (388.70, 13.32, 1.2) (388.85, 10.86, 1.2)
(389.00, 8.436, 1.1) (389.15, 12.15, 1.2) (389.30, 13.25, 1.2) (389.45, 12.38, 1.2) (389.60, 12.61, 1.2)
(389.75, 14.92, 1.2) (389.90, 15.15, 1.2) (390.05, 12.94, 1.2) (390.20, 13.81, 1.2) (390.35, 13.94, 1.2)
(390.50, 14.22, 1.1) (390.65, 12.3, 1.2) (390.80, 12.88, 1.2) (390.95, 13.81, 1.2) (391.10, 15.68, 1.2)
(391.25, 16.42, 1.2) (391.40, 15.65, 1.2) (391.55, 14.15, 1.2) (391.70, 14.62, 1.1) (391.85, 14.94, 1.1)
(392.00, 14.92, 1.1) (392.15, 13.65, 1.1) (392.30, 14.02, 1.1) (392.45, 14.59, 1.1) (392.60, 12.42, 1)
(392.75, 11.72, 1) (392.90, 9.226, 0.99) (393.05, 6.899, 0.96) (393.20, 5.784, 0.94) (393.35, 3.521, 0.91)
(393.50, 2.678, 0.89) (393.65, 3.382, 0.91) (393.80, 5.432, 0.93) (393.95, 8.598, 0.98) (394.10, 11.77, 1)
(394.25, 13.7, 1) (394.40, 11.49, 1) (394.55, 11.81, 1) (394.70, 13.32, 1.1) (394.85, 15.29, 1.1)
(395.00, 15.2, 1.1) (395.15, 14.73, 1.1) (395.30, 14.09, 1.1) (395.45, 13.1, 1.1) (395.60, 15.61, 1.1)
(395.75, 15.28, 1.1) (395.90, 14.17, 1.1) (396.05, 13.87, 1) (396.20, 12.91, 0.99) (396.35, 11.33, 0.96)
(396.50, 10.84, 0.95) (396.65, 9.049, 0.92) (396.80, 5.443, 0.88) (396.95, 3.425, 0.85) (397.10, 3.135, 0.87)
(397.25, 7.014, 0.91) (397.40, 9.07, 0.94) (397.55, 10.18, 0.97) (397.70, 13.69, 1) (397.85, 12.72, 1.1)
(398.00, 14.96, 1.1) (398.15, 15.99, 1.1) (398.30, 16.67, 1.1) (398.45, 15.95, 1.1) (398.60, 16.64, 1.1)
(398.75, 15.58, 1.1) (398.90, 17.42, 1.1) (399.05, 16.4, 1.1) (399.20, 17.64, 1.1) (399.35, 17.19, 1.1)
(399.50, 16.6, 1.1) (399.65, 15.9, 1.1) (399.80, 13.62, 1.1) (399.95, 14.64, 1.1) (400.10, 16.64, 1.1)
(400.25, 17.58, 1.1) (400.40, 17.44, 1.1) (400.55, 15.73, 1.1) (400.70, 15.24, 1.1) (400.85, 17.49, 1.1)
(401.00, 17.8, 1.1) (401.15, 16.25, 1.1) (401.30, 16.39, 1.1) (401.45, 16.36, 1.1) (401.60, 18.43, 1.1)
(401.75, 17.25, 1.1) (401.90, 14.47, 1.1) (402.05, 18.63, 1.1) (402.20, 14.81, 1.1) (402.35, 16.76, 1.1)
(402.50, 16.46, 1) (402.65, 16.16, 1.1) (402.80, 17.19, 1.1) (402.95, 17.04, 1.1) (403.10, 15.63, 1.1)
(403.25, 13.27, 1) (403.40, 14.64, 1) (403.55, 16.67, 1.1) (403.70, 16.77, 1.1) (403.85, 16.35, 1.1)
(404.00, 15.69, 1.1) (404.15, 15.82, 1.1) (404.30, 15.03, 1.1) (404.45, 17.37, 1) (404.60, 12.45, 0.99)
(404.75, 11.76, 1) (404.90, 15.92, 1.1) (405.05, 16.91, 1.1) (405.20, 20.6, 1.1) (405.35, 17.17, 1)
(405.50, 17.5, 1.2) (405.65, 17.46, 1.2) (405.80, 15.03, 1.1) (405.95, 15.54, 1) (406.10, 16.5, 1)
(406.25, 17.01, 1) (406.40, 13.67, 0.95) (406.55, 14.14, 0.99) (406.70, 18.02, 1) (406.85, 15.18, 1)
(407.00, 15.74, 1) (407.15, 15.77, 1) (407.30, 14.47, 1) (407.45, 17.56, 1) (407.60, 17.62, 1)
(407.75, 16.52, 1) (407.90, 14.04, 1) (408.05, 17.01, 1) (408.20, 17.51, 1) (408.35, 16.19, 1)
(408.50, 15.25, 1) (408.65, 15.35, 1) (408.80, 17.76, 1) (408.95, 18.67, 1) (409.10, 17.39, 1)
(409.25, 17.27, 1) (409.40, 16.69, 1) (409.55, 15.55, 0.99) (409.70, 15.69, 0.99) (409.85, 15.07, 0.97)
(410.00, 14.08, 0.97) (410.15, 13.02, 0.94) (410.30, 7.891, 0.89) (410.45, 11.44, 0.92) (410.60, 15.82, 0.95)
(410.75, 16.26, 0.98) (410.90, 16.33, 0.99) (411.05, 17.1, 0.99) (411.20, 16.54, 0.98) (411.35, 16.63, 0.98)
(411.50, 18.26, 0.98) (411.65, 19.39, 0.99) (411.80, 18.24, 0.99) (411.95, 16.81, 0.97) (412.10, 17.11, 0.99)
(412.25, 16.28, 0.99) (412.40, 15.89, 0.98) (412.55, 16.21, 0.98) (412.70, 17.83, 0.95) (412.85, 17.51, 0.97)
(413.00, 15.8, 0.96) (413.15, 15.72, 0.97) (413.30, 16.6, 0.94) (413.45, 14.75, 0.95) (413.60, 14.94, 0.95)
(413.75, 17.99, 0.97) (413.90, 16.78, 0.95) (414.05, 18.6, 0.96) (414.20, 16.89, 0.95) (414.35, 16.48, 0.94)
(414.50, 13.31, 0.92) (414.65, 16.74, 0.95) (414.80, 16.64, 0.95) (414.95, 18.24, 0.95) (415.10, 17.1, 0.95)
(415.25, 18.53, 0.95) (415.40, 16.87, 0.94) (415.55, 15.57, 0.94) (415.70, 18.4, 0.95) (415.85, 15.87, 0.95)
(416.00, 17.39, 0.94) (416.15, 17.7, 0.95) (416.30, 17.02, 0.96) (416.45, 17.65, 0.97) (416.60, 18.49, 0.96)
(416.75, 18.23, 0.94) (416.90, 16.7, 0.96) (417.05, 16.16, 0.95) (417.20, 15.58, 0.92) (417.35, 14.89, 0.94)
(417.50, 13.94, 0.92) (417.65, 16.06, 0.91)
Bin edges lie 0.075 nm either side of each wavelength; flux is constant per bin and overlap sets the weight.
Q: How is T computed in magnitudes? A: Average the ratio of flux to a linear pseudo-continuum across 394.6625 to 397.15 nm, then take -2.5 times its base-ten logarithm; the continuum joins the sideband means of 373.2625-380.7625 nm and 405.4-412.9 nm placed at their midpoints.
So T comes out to 0.22 mag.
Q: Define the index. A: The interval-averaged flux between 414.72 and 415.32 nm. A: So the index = 17.6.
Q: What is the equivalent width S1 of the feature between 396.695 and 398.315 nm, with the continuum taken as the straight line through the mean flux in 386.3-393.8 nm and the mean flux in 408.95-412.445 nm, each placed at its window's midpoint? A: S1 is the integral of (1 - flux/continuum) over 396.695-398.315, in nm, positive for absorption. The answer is 0.47 nm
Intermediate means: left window 12.9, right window 15.9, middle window 9.95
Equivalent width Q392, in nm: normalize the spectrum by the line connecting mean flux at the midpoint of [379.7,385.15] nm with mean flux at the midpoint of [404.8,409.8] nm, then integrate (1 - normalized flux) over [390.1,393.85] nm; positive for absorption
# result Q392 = 0.56 nm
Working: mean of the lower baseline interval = 12.2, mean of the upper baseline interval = 16.4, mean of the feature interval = 11.7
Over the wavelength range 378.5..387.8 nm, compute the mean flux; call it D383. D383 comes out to 13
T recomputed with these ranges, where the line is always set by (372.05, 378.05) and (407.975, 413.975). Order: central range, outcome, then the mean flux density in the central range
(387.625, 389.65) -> 0.02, 13.2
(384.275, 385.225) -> -0.12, 14.5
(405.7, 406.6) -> 0.01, 15.4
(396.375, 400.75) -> 0.09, 13.5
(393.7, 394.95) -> 0.24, 11.3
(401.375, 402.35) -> -0.11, 16.7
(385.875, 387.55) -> -0.07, 14.1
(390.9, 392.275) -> -0.08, 14.9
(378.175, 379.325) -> -0.20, 14.7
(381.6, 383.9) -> 0.17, 10.9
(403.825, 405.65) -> -0.05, 16.1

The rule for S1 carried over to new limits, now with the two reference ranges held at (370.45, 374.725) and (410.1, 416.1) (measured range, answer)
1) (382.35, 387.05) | 0.090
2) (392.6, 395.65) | 0.811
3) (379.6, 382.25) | -0.070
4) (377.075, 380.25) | -0.310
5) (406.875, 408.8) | -0.048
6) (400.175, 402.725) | -0.287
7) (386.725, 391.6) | -0.121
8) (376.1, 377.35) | 0.014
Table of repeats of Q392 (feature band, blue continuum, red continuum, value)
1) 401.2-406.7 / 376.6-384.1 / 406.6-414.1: -0.246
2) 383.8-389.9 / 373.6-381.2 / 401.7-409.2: 0.102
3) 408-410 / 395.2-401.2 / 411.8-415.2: -0.086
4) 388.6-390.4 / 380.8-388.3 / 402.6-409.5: 0.131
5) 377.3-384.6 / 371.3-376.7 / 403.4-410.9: -0.013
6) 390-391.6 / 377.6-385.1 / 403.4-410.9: -0.034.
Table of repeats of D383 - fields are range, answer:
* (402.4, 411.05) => 15.8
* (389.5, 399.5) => 12.5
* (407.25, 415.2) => 16.3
